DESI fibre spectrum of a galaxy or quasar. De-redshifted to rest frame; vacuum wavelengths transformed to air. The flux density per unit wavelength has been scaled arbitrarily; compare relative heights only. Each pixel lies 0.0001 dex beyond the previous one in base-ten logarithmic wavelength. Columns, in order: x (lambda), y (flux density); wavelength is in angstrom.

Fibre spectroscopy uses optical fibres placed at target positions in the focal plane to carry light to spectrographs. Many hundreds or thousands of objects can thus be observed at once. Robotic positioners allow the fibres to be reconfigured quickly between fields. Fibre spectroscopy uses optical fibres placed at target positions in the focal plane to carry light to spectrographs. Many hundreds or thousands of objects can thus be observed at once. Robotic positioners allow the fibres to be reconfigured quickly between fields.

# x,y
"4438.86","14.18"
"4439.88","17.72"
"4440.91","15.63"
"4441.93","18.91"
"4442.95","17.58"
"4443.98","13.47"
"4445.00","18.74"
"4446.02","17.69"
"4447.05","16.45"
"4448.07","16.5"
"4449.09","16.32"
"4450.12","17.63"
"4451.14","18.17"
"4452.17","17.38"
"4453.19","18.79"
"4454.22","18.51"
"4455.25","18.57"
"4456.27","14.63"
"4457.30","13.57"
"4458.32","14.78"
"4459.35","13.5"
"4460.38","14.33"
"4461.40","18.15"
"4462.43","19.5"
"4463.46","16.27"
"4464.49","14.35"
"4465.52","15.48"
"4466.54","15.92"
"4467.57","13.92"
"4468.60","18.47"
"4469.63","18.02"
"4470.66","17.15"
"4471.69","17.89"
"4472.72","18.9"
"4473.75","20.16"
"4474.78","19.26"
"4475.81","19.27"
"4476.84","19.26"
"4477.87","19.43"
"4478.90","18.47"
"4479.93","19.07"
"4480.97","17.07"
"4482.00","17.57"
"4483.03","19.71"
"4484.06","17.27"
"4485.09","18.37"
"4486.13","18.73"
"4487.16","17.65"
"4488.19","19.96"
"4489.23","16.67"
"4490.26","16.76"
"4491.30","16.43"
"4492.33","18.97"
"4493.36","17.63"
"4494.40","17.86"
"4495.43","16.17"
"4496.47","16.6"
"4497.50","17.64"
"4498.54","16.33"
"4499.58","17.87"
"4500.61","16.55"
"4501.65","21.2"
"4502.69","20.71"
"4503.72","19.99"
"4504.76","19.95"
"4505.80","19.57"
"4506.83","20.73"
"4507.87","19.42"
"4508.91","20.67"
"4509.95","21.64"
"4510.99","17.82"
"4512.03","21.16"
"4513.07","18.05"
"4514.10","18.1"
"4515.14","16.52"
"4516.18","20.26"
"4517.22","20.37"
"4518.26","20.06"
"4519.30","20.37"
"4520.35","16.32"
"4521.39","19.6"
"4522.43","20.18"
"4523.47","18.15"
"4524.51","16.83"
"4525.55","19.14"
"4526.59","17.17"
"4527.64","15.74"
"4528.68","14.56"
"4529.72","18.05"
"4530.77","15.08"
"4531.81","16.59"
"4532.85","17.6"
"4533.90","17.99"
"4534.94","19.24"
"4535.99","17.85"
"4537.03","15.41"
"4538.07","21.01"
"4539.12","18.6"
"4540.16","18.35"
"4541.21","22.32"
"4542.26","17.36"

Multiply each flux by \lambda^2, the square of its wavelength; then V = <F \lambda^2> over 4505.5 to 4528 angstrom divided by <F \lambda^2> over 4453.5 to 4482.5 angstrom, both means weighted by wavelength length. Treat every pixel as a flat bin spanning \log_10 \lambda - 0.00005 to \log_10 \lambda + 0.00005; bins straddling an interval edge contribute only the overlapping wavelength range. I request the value 1.13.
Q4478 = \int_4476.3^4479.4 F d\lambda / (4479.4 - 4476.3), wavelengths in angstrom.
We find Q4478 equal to 19.1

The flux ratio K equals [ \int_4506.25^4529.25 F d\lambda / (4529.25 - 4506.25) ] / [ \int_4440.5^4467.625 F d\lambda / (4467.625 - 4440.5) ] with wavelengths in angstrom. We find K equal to 1.1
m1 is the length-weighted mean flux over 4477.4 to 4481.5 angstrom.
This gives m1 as 18.5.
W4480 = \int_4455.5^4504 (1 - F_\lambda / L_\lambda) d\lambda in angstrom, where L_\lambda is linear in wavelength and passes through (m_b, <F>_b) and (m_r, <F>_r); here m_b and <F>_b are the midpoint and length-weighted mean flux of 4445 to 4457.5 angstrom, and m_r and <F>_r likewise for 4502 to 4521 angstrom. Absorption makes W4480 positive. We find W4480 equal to 2.1 angstrom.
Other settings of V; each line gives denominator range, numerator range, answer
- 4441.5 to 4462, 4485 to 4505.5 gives 1.11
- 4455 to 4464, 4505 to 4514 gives 1.28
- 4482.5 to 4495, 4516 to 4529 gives 1.04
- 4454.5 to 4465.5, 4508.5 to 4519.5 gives 1.27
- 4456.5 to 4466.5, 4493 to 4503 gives 1.16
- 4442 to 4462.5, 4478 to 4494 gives 1.10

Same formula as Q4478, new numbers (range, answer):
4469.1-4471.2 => 17.6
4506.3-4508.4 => 20.1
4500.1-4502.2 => 18.8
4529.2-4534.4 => 17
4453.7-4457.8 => 16.3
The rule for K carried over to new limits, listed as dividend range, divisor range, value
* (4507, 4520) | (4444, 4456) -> 1.12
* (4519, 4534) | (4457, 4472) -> 1.09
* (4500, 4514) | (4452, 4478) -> 1.16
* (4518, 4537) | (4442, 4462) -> 1.06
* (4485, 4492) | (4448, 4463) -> 1.07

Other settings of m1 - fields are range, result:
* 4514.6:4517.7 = 19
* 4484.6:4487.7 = 18.3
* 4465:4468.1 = 15.1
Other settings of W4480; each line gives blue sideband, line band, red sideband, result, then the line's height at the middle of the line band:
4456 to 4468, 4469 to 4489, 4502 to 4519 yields -2.0 angstrom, 16.9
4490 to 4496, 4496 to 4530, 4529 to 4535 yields -2.9 angstrom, 17.3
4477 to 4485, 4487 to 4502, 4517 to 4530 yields 0.6 angstrom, 18.3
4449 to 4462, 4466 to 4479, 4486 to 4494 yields -0.7 angstrom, 17.1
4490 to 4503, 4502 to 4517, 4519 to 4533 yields -1.7 angstrom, 17.6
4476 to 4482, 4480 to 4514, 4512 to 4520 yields 0.6 angstrom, 18.9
